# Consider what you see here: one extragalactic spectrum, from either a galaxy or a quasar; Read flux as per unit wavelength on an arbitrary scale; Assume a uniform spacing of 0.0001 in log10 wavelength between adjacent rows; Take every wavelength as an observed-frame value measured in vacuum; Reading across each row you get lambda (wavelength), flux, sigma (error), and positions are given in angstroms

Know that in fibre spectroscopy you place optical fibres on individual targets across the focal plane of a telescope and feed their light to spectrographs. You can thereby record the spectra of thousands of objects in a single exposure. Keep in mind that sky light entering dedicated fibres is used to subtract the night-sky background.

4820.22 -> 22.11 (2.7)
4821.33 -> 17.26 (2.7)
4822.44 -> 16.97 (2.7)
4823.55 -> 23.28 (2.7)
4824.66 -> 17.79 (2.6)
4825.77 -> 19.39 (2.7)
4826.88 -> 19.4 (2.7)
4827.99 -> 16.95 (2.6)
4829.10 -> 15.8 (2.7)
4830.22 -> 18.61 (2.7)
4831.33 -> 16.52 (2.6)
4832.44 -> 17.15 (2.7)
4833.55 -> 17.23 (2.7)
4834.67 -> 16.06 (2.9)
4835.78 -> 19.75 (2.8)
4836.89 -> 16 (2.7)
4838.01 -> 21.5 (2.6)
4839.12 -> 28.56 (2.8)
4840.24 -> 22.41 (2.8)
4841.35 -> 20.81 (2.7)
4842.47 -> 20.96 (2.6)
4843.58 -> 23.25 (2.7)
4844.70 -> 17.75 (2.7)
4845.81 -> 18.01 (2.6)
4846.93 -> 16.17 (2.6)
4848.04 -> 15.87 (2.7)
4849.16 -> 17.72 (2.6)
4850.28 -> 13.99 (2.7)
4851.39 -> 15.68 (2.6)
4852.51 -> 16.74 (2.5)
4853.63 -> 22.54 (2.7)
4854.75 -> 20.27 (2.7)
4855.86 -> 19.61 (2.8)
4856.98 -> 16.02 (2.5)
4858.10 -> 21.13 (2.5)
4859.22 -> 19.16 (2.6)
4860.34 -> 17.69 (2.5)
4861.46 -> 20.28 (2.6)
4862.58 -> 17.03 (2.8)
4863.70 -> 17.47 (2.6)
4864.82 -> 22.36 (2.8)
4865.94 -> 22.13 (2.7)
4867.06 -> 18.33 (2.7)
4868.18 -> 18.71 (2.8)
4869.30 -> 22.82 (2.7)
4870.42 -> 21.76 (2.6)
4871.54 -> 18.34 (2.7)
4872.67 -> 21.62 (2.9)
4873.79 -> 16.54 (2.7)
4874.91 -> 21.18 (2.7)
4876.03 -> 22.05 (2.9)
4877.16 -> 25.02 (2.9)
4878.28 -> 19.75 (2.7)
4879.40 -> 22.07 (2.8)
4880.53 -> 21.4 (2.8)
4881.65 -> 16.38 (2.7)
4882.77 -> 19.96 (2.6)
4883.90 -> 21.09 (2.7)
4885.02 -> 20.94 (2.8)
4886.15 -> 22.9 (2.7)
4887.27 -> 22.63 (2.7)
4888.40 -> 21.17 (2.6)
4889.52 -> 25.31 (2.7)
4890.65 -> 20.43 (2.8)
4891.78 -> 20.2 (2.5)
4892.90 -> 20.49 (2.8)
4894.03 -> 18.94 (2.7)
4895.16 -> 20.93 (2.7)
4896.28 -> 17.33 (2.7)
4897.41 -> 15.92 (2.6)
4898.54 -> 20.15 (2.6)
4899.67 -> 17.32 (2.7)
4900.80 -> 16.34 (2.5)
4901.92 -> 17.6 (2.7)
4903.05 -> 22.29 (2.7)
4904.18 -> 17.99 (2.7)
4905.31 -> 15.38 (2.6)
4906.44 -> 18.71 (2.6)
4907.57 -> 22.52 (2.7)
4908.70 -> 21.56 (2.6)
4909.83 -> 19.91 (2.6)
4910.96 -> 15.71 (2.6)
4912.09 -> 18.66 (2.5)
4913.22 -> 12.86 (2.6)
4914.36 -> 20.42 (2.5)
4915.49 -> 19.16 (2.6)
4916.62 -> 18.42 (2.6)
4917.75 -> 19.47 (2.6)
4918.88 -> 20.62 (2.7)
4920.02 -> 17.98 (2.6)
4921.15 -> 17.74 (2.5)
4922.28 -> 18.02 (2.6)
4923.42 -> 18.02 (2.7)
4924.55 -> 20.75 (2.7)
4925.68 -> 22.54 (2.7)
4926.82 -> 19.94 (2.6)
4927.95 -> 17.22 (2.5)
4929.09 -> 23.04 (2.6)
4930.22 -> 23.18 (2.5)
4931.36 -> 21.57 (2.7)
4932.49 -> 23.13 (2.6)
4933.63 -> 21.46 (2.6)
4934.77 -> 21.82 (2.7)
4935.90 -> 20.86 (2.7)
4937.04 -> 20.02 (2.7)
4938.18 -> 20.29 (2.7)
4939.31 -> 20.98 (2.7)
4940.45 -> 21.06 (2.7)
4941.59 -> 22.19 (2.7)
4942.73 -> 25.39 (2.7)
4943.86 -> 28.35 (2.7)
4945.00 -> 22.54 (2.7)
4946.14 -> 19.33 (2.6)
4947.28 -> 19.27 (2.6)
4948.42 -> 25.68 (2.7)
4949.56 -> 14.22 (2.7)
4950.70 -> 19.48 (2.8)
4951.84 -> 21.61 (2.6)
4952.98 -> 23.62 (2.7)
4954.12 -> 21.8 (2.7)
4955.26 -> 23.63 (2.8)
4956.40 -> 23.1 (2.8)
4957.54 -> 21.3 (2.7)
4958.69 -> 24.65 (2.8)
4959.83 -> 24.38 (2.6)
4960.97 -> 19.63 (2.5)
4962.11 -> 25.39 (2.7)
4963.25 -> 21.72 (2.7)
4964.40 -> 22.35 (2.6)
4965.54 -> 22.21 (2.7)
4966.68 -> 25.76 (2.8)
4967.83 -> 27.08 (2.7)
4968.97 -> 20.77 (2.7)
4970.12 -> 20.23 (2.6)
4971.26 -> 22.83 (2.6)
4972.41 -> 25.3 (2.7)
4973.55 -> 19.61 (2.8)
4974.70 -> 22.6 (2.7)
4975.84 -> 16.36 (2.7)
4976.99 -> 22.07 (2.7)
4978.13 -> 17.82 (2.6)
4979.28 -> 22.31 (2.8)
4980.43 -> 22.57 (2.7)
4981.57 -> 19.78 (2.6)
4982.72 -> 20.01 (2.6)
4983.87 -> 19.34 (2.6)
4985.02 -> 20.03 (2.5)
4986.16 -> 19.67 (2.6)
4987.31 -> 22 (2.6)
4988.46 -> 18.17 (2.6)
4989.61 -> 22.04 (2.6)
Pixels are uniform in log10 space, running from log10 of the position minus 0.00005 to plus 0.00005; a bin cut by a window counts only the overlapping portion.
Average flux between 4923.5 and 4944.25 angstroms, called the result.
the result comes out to 21.7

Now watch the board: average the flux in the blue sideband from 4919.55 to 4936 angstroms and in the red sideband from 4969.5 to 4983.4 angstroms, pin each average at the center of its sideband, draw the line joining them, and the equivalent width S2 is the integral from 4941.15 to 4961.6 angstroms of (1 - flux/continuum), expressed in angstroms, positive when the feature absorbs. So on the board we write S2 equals -1.5 angstroms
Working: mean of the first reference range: 20.5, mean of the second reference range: 20.9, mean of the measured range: 22.2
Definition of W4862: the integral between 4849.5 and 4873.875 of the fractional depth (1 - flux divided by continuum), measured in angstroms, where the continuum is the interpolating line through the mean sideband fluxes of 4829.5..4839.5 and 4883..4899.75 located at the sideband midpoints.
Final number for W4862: 0.6 angstroms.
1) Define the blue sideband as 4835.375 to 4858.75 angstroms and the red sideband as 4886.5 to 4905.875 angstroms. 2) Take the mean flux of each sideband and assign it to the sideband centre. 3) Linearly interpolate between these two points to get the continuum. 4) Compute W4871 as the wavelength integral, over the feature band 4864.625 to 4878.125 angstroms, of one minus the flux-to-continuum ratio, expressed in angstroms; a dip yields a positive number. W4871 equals -1.0 angstroms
